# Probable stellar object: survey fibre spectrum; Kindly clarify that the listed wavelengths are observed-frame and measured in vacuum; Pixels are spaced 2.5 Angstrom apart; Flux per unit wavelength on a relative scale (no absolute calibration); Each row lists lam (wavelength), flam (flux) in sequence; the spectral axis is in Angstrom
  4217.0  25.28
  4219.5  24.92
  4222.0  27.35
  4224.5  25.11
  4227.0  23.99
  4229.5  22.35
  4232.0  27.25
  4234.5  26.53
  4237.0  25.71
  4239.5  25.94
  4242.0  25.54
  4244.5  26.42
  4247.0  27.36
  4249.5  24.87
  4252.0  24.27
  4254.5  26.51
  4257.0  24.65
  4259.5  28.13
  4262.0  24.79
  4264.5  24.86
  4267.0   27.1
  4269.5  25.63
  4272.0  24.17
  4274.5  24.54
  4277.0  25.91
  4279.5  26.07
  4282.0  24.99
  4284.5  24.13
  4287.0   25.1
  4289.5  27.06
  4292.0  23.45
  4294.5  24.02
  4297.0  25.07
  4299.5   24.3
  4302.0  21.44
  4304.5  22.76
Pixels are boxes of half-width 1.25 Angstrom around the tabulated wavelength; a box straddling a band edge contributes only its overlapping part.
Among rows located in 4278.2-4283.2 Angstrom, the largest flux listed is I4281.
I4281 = 26.07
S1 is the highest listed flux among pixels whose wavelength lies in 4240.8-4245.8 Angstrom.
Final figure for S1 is 26.42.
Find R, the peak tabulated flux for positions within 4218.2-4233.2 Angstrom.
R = 27.35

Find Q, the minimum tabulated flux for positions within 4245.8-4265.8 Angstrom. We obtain 24.27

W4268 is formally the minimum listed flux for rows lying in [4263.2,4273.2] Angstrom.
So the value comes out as 24.17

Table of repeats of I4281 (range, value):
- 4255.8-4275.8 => 28.13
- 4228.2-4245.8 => 27.25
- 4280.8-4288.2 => 25.1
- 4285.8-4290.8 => 27.06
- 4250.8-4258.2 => 26.51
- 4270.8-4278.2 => 25.91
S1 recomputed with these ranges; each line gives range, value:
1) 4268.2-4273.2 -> 25.63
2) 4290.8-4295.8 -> 24.02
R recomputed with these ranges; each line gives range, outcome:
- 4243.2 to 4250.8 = 27.36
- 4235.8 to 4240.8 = 25.94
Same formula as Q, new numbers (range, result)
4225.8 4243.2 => 22.35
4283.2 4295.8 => 23.45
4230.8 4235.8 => 26.53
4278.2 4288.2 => 24.13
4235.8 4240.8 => 25.71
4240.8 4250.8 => 24.87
